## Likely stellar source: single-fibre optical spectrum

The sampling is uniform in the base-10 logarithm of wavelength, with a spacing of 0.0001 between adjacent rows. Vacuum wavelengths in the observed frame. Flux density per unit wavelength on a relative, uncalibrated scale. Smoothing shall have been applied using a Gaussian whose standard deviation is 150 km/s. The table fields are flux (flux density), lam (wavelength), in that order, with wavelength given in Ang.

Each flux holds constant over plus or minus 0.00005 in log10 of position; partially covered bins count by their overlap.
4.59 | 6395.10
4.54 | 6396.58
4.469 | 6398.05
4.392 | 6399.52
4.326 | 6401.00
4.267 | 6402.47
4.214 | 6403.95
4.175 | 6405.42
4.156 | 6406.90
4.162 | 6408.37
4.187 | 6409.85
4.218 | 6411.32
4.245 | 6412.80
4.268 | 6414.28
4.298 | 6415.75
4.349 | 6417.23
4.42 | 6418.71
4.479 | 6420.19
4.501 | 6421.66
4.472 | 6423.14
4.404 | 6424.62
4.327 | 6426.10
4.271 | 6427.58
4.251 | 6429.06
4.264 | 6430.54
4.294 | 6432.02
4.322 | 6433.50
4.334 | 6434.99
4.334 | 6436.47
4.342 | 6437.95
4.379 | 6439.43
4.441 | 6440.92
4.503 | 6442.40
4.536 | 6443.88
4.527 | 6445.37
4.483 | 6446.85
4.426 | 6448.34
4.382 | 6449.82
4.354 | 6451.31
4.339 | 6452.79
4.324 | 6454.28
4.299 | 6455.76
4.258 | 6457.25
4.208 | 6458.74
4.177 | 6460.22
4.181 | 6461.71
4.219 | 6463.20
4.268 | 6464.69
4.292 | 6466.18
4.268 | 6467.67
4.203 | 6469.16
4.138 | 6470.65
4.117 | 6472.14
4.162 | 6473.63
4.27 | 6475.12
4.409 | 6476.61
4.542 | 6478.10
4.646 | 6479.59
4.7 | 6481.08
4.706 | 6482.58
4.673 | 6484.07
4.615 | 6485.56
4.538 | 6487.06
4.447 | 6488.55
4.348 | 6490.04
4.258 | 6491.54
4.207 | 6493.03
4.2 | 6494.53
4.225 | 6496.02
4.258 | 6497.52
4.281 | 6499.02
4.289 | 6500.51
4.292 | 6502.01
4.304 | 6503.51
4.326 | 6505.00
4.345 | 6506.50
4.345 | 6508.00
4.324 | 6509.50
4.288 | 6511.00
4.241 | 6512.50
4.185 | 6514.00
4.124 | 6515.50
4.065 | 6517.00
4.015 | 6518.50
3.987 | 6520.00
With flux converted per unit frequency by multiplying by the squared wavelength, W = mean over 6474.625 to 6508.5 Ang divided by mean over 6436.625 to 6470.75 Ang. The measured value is 1.0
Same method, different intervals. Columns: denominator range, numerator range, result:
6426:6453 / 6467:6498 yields 1.01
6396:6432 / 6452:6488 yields 1.03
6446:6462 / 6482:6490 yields 1.07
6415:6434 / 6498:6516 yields 1.01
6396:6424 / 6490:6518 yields 1.01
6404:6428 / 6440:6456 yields 1.04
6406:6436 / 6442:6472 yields 1.01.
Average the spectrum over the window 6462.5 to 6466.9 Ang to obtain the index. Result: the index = 4.26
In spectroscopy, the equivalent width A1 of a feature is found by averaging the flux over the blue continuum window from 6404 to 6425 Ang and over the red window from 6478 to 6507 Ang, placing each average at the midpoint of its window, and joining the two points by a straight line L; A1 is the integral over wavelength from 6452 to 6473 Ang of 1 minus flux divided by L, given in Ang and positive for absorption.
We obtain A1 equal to 0.6 Ang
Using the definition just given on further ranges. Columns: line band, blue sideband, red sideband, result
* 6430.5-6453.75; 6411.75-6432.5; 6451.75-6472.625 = -0.56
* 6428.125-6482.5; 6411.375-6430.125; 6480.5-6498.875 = 0.54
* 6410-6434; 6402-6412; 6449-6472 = -0.68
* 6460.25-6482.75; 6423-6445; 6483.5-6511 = 0.13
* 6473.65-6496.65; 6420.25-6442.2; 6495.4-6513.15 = -0.71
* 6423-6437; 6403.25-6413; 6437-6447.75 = 0.12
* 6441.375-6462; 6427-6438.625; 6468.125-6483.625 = -0.10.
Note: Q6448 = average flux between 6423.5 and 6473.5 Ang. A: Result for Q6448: 4.32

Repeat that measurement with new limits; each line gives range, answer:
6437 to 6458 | 4.4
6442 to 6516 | 4.34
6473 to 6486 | 4.53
